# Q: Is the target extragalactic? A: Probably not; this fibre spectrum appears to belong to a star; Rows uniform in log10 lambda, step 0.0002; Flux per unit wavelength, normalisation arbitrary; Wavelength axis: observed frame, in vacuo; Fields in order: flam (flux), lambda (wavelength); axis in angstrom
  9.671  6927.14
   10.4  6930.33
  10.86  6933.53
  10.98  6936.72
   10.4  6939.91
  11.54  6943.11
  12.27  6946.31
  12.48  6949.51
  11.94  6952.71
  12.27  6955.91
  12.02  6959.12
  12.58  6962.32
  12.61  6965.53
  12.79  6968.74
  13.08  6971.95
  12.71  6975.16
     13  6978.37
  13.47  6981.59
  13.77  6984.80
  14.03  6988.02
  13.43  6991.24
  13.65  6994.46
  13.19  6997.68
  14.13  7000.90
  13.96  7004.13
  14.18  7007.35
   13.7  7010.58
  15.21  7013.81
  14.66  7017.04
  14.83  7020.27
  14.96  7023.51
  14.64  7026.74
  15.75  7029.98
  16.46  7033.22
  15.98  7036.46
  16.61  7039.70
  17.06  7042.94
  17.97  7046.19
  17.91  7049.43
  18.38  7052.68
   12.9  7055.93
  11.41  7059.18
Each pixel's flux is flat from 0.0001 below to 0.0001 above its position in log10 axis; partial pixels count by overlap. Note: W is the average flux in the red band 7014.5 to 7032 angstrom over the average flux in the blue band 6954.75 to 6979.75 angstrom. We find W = 1.2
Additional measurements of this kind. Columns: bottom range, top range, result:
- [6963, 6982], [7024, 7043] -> 1.24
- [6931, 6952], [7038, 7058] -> 1.46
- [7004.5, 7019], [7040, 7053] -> 1.22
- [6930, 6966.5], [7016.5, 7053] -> 1.39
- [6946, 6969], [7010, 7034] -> 1.22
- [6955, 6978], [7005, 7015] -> 1.13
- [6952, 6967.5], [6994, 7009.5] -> 1.12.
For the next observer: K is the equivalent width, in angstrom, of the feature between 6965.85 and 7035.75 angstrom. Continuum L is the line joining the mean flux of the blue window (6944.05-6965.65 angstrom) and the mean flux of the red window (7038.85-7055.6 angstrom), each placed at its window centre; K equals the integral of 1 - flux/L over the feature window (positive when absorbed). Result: 3.2 angstrom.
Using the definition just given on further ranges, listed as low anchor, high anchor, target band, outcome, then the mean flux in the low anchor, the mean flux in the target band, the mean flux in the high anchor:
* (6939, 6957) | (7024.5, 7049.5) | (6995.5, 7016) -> 1.0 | 11.9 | 14.1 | 16.4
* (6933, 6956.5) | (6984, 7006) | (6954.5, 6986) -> -0.3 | 11.6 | 12.8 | 13.7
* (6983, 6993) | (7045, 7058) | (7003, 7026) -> 0.6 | 13.7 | 14.5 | 16.6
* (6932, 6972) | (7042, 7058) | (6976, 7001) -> 0.3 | 11.9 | 13.5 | 16.7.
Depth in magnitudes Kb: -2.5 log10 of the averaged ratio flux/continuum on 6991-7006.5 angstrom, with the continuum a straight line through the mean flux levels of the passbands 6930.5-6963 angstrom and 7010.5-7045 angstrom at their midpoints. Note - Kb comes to 0.03 mag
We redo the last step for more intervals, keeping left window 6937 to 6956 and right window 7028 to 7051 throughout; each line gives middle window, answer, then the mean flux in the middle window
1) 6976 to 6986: 0.020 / 13.3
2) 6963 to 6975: 0.013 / 12.8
